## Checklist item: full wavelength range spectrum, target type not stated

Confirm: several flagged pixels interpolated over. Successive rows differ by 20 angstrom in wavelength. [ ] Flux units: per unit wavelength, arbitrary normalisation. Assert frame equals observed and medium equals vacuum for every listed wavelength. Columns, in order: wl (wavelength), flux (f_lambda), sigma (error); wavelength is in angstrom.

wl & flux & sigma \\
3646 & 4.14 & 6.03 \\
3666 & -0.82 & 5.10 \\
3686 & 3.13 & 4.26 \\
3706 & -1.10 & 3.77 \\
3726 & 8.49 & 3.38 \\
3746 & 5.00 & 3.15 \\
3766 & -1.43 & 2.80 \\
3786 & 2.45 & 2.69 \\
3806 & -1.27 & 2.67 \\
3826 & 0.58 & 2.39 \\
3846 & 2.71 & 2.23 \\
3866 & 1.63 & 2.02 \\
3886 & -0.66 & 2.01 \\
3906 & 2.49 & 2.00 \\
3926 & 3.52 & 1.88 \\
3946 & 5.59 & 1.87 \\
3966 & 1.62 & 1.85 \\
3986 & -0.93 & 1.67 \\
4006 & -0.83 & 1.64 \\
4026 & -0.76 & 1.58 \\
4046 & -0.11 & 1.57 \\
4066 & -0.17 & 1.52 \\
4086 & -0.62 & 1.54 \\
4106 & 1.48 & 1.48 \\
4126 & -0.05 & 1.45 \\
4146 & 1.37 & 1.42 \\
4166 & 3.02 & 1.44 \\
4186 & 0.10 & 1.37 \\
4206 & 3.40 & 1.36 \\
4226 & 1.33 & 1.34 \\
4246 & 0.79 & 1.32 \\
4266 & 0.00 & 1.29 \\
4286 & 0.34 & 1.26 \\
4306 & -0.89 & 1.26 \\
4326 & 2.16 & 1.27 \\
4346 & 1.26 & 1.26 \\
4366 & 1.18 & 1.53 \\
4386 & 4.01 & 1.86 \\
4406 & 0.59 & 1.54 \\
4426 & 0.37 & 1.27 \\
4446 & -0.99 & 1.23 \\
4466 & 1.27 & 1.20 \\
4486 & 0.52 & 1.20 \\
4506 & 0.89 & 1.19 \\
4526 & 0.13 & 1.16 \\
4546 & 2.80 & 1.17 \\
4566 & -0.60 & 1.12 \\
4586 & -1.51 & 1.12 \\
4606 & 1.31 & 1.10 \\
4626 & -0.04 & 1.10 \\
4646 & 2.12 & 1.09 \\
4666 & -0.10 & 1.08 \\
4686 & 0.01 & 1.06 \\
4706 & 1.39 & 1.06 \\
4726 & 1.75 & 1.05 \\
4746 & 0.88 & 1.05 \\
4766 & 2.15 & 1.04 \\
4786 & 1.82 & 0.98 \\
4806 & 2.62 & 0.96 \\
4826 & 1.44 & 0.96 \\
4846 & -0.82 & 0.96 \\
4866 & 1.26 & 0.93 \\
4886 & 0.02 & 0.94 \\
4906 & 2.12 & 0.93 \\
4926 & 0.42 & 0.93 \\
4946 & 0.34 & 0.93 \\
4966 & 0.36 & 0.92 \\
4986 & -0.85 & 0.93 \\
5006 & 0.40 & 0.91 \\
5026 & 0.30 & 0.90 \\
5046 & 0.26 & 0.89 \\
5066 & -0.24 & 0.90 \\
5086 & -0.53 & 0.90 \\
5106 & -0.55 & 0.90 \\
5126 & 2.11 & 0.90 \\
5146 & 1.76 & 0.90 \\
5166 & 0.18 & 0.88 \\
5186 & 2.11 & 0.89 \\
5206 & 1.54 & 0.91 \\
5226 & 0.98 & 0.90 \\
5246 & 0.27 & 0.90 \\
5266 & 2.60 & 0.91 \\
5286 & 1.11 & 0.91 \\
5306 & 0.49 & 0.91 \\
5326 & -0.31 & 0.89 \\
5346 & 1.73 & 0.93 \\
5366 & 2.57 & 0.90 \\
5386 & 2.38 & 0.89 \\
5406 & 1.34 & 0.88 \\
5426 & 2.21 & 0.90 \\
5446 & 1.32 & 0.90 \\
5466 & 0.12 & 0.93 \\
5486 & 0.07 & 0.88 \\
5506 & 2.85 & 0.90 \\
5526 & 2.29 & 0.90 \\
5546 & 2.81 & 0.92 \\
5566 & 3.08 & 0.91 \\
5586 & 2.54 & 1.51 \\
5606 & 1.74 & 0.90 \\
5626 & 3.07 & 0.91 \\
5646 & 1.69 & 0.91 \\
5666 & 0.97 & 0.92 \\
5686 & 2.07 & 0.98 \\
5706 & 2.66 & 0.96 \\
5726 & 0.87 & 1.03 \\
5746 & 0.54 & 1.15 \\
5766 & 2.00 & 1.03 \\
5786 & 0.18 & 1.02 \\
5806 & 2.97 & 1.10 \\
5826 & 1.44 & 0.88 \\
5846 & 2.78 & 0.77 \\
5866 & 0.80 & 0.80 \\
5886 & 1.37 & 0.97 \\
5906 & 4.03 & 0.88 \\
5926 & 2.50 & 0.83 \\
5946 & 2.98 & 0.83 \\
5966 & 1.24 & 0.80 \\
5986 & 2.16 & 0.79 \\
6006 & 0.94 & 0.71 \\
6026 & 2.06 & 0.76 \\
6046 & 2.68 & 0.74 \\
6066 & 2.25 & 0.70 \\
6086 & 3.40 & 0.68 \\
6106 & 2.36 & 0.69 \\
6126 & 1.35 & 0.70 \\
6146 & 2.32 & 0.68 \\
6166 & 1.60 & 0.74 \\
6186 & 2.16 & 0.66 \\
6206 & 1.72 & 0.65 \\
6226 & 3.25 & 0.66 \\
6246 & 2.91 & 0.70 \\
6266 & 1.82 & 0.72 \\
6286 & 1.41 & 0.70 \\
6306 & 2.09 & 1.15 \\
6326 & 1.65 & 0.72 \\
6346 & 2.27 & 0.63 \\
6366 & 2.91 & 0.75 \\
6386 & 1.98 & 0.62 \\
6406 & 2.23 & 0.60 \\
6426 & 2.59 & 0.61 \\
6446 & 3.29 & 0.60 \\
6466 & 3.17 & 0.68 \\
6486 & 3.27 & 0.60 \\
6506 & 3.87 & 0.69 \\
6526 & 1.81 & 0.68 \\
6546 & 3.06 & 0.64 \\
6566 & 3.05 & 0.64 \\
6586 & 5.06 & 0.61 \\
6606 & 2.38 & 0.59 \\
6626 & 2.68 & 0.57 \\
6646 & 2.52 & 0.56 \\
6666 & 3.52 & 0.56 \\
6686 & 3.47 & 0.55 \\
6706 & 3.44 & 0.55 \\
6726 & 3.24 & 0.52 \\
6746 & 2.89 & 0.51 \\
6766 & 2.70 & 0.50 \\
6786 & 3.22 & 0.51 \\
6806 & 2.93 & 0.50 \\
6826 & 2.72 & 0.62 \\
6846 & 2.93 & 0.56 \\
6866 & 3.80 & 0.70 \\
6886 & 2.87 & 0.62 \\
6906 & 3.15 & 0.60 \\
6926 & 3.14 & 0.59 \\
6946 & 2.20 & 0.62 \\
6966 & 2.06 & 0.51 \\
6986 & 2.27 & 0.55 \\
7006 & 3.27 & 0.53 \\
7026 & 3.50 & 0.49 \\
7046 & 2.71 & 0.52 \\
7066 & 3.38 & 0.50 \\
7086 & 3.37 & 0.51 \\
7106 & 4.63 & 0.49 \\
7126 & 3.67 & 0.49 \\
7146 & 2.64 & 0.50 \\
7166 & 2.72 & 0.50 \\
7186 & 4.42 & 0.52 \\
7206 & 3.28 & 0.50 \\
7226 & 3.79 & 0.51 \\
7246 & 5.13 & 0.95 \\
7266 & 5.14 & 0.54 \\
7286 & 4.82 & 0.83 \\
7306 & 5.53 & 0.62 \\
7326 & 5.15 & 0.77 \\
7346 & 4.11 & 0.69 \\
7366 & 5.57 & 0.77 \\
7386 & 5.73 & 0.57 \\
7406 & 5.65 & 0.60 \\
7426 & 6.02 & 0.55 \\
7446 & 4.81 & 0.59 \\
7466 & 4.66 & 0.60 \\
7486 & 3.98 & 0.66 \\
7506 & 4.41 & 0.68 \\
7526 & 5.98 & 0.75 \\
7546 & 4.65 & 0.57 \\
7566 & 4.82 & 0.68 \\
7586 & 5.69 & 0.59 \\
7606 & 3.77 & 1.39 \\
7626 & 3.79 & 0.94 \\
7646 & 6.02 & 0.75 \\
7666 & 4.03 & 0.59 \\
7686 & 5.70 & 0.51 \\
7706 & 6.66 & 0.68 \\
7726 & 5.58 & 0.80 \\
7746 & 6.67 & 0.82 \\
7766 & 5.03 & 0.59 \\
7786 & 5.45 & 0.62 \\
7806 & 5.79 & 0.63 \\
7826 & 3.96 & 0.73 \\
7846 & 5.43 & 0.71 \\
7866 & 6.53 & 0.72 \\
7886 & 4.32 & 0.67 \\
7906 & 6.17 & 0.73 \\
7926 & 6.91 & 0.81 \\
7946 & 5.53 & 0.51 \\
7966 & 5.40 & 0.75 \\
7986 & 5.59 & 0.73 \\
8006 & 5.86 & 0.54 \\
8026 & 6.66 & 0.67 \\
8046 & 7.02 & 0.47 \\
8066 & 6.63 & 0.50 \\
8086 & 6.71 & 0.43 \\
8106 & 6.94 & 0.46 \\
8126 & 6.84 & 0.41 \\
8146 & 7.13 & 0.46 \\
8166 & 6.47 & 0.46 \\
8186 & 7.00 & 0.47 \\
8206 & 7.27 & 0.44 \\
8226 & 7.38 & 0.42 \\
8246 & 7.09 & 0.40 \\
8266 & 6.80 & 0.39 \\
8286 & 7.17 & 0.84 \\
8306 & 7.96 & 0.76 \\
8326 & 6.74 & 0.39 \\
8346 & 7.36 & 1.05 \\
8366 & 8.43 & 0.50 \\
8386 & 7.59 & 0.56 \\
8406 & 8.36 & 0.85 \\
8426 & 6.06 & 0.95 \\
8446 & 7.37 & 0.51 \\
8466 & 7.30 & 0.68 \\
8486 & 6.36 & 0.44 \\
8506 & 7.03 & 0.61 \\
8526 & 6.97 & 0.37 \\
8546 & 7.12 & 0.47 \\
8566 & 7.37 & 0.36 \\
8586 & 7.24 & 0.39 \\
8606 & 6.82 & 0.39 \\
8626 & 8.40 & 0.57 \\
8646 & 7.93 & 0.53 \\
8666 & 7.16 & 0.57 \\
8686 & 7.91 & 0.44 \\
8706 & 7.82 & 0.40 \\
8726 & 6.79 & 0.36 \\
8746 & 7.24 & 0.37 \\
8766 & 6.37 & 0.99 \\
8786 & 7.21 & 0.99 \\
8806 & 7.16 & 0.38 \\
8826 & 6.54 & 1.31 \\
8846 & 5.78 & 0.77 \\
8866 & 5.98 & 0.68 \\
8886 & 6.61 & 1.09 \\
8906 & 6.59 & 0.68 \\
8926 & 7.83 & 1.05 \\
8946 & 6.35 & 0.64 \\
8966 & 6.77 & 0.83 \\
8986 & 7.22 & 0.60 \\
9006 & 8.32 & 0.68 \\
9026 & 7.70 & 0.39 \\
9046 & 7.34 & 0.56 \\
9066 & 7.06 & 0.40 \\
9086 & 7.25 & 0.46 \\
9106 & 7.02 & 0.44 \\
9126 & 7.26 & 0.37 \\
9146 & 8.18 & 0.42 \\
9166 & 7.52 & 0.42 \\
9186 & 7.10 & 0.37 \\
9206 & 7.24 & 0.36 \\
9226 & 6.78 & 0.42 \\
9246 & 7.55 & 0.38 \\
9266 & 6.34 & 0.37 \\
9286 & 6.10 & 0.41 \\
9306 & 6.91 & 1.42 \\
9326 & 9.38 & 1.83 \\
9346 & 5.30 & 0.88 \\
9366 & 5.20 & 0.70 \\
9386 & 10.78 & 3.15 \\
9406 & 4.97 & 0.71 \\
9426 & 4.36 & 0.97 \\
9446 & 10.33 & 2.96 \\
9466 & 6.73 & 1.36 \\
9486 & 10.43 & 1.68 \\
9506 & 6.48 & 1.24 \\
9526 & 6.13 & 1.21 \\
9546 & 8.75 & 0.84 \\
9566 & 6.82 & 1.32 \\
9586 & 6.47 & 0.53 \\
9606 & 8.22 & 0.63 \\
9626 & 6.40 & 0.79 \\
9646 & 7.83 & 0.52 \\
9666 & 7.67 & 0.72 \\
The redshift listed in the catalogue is 0.82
